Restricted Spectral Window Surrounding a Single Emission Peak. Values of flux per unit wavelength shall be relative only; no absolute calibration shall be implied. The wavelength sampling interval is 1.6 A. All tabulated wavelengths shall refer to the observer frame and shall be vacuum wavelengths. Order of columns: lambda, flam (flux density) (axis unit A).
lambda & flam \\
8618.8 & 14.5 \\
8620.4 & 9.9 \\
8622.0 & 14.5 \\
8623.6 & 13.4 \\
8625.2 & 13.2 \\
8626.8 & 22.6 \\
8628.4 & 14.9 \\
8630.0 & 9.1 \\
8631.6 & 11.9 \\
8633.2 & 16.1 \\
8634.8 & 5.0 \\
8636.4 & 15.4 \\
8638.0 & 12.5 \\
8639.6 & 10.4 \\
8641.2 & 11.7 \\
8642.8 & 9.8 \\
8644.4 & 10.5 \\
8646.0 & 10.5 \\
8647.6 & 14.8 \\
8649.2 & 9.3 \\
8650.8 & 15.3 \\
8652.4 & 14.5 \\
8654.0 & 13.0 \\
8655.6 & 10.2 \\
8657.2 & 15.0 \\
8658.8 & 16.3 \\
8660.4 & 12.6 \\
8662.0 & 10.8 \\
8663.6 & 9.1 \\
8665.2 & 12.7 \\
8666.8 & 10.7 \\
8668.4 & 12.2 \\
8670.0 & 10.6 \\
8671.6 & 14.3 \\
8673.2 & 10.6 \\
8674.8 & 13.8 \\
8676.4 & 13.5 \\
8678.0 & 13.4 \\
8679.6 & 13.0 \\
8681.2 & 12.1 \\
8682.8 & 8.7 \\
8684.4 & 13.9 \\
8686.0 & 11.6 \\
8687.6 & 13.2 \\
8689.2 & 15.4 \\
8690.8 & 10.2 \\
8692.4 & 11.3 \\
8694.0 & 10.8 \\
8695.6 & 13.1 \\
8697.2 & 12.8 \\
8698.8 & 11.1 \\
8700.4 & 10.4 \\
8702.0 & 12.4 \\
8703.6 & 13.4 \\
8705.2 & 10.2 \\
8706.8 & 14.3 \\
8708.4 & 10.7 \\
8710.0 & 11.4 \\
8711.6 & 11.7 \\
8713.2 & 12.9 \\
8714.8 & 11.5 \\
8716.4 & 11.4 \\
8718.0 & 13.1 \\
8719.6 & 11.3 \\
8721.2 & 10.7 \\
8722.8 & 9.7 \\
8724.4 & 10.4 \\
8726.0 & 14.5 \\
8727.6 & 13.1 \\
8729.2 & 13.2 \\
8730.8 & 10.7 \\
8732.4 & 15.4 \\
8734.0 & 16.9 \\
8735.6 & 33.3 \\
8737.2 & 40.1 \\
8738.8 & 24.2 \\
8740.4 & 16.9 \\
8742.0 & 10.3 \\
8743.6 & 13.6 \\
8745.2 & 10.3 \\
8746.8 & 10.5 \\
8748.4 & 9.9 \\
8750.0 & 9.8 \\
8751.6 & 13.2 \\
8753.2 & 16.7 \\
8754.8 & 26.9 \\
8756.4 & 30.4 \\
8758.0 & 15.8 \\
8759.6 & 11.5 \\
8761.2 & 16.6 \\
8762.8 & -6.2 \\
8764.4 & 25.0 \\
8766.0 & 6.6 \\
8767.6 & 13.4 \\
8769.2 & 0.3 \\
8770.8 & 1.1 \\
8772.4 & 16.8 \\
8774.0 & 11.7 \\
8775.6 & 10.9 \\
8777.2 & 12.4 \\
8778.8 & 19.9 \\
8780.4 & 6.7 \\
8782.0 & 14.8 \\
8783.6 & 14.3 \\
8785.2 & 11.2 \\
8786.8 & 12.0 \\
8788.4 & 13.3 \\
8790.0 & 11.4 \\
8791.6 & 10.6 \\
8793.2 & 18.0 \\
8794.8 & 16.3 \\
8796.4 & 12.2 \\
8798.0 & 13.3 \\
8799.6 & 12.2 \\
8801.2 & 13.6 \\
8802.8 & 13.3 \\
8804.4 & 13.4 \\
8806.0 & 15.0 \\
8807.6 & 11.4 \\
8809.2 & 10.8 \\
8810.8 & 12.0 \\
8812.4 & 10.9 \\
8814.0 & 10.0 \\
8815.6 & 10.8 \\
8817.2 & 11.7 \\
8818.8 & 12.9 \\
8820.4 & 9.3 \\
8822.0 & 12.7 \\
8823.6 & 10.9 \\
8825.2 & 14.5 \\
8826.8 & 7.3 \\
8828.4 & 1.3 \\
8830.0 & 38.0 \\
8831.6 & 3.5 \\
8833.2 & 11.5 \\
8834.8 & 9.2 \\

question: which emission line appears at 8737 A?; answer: [S II] 6716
